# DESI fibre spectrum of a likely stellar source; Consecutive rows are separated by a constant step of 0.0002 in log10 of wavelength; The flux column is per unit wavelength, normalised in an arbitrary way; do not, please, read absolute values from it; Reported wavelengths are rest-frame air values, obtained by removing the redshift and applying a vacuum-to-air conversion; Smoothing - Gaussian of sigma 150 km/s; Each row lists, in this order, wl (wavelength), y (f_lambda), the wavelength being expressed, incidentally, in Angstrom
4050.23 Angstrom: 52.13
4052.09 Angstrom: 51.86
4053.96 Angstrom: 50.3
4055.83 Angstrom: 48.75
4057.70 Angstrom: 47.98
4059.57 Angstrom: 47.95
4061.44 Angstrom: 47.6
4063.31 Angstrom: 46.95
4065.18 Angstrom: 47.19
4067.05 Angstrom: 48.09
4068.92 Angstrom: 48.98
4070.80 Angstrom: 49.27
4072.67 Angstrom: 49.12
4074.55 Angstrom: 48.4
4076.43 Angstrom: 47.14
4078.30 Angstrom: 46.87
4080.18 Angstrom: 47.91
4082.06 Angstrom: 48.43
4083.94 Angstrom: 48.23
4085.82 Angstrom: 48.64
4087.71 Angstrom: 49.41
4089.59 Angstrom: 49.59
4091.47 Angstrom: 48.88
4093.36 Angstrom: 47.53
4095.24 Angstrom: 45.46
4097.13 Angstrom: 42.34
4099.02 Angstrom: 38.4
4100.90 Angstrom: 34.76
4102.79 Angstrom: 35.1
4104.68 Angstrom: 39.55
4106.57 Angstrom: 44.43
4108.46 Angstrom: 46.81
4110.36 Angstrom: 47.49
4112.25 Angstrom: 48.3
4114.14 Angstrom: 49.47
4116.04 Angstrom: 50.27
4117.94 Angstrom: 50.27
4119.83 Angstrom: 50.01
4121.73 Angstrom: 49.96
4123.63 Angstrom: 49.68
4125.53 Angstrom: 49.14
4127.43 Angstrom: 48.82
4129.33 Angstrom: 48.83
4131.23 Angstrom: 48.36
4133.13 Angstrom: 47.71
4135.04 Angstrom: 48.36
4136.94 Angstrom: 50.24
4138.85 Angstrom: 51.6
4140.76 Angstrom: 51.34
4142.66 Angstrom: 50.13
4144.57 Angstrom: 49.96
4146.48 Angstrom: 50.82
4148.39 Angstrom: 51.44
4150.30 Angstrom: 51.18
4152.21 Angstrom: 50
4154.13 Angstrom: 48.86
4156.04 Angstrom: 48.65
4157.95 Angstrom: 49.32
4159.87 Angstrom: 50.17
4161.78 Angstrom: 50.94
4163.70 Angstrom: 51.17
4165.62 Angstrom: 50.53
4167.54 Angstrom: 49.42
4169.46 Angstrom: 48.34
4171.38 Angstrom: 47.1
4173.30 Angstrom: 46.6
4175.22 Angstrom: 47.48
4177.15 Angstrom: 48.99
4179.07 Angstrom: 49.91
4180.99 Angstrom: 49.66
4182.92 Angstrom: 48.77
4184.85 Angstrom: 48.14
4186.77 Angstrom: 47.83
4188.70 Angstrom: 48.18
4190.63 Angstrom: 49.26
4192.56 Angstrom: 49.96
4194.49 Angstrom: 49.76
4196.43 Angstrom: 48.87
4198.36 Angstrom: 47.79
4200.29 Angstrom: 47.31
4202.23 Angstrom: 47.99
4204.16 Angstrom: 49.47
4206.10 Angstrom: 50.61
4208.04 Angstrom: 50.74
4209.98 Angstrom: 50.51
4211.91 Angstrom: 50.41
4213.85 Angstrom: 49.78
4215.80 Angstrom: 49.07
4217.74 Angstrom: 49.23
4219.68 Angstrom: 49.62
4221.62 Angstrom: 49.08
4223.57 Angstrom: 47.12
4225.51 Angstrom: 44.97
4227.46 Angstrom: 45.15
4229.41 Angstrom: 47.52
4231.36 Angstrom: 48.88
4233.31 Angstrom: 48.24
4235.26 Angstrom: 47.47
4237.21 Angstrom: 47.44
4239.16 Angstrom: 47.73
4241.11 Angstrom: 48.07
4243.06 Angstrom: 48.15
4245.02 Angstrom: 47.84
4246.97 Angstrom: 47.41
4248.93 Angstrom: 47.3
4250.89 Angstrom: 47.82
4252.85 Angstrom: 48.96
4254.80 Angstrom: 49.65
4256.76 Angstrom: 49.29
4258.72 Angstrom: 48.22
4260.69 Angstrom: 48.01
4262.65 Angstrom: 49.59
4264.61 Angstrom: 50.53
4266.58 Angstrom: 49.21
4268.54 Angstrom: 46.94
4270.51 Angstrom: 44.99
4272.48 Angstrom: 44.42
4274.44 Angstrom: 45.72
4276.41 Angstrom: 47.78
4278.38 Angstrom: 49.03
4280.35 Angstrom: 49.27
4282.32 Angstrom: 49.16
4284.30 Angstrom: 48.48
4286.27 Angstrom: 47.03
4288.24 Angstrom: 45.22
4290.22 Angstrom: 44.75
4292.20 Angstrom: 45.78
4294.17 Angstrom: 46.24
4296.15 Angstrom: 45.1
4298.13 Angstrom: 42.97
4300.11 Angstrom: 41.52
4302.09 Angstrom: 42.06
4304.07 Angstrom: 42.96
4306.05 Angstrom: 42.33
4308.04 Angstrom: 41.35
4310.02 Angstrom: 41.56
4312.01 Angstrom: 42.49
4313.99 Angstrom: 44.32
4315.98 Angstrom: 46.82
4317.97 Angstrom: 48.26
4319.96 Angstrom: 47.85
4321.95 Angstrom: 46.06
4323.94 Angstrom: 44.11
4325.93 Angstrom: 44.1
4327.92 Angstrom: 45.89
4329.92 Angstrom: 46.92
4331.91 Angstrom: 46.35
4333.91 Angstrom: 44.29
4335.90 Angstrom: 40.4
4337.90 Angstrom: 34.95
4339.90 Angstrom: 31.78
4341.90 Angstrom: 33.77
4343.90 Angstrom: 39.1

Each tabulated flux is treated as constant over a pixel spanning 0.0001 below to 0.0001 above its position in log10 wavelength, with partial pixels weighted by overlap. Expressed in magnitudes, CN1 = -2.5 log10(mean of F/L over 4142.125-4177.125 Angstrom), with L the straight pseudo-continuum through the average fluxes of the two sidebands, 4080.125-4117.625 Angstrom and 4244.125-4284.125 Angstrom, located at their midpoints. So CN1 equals -0.069 mag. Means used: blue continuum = 45.6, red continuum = 48.1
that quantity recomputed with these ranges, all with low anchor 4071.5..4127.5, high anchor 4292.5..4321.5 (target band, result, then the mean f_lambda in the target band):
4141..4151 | -0.105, 50.8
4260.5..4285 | -0.080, 47.9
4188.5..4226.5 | -0.085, 49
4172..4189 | -0.063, 48.4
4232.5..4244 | -0.069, 47.9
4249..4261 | -0.090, 48.6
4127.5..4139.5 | -0.065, 49.1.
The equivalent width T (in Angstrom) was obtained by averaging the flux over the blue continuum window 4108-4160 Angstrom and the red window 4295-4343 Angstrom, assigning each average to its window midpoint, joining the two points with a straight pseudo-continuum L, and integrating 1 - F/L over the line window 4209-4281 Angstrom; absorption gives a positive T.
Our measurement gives -4.1 Angstrom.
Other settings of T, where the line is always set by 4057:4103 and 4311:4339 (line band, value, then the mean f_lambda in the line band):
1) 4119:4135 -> -0.99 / 49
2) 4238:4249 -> -0.64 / 47.8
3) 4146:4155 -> -0.88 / 50.4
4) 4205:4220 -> -1.52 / 50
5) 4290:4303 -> 0.19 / 44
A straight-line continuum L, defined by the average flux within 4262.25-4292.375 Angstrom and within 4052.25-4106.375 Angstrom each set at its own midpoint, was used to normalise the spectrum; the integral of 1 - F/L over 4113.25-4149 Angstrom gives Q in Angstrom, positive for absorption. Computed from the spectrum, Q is -2.4 Angstrom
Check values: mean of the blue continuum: 46.4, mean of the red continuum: 47.4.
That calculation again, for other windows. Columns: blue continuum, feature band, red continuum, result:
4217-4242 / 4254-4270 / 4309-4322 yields -0.7 Angstrom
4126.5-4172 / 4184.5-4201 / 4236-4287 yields 0.2 Angstrom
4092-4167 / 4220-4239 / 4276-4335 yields -0.4 Angstrom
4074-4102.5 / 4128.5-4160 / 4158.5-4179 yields -1.1 Angstrom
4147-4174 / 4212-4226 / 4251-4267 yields 0.2 Angstrom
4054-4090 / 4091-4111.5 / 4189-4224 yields 2.4 Angstrom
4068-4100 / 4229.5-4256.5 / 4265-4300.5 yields -0.8 Angstrom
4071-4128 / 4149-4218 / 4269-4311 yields -4.8 Angstrom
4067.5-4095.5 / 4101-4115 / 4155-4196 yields 1.4 Angstrom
